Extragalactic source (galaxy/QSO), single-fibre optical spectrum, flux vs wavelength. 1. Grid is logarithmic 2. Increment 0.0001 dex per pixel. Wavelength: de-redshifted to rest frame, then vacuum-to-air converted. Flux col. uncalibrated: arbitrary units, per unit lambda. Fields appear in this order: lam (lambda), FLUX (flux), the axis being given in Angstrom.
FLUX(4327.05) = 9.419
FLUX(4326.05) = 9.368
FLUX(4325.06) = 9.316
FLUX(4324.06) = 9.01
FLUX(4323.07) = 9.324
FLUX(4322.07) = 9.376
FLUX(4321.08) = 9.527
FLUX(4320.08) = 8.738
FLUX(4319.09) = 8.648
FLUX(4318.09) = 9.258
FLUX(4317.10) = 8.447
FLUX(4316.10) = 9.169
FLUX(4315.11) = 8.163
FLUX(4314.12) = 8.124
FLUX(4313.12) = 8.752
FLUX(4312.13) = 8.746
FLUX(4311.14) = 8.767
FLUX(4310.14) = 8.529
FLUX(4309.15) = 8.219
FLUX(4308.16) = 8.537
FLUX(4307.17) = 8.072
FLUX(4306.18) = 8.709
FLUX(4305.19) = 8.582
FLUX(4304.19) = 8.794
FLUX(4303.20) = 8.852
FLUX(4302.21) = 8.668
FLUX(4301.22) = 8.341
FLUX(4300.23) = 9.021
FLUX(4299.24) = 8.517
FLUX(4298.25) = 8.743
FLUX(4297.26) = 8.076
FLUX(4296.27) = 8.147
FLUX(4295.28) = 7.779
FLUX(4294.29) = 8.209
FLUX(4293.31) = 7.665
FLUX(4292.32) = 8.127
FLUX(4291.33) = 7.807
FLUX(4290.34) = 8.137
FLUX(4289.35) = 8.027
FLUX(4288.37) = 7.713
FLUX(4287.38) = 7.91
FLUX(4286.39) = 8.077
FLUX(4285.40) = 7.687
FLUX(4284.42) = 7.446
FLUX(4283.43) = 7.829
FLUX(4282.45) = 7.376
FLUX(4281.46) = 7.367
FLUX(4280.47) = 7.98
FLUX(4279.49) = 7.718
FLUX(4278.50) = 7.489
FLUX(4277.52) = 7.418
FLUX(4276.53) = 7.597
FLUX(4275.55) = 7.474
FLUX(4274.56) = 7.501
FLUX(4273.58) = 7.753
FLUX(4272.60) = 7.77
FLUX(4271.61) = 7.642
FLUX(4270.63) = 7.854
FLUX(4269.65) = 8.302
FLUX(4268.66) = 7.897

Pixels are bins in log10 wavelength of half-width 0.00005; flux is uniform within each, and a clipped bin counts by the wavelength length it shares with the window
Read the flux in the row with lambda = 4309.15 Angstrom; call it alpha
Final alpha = 8.219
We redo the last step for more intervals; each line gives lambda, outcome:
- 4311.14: 8.767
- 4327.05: 9.419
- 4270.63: 7.854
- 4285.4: 7.687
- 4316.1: 9.169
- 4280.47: 7.98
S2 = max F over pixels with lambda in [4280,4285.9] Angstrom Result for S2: 7.98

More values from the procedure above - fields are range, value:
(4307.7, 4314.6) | 8.767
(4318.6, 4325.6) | 9.527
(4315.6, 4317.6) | 9.169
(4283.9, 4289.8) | 8.077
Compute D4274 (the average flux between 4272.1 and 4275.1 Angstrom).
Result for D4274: 7.66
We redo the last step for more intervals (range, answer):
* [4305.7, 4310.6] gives 8.43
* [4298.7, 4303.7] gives 8.68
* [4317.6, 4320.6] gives 8.87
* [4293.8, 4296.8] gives 8.05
